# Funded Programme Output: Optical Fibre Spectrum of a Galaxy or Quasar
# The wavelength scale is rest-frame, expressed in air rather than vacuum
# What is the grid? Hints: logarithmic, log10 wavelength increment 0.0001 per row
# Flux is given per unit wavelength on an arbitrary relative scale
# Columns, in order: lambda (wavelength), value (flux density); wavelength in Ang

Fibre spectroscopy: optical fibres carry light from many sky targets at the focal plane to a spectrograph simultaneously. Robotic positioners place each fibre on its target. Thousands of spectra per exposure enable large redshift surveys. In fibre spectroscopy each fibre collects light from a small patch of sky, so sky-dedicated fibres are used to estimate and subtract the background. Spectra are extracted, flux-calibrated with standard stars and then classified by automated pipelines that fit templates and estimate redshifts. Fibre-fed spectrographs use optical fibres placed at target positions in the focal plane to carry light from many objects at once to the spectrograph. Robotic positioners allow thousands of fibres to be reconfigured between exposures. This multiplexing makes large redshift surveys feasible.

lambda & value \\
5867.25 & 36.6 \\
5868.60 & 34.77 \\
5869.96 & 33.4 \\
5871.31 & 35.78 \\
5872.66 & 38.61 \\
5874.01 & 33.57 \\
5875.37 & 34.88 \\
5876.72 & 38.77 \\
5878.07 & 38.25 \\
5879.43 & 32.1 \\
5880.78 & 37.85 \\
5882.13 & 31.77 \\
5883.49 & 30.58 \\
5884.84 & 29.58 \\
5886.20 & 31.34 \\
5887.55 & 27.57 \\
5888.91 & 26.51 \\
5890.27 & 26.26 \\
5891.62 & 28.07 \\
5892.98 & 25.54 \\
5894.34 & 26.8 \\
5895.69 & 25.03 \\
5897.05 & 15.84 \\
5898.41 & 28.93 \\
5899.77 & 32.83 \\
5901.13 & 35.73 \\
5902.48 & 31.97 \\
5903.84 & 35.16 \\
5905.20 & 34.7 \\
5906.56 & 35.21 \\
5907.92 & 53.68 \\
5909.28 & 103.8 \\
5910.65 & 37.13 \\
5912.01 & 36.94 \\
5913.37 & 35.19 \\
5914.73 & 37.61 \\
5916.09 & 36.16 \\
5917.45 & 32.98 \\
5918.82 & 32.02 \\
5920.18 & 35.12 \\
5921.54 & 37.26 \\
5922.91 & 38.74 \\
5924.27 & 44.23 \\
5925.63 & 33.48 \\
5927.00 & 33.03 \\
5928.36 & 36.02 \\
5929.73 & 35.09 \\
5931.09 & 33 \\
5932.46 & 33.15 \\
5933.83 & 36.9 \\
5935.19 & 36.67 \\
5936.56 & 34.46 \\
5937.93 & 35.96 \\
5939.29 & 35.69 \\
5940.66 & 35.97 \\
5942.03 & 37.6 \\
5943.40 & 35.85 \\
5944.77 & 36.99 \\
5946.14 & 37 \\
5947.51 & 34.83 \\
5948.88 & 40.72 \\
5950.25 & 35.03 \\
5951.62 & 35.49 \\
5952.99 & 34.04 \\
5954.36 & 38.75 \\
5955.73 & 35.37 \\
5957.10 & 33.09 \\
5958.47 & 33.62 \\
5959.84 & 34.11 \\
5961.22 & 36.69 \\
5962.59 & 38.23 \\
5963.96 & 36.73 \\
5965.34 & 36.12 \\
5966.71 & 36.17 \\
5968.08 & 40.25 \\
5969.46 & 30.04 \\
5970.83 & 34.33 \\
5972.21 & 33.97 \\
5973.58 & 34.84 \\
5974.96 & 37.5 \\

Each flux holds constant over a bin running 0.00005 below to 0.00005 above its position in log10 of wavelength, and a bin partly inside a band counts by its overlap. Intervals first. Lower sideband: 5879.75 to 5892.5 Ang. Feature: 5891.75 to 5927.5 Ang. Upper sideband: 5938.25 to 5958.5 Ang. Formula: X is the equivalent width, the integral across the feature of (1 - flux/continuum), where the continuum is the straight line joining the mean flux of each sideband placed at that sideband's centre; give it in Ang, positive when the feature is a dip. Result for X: -4.8 Ang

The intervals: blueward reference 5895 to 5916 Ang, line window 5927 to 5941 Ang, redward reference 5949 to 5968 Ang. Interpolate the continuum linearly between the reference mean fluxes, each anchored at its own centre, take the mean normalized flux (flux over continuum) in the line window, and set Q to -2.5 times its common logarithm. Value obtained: 0.06 mag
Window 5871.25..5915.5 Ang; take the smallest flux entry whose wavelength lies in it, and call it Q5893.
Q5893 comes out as 15.84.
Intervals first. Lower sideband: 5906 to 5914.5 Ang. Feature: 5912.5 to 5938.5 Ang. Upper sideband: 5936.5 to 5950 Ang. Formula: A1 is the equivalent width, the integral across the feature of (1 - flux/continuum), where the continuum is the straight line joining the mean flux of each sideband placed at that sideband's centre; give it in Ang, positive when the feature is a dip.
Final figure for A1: 4.7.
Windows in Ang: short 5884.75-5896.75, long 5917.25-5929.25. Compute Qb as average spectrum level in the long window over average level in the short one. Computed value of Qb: 1.3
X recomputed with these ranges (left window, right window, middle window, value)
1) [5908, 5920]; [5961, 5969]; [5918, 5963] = 5.1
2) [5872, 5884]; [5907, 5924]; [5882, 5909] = 5.0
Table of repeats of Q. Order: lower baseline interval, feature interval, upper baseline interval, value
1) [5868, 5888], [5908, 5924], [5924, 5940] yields -0.21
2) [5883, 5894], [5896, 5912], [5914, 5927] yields -0.23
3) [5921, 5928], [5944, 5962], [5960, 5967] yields 0.03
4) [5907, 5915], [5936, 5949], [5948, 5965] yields 0.12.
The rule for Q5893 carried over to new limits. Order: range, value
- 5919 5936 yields 33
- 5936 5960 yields 33.09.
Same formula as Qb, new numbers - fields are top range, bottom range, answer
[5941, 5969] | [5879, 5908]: 1.19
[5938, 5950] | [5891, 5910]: 1.00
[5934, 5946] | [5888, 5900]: 1.39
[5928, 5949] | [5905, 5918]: 0.80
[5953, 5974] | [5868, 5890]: 1.06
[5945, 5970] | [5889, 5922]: 1.01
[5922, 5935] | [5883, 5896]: 1.30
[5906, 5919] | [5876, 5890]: 1.38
